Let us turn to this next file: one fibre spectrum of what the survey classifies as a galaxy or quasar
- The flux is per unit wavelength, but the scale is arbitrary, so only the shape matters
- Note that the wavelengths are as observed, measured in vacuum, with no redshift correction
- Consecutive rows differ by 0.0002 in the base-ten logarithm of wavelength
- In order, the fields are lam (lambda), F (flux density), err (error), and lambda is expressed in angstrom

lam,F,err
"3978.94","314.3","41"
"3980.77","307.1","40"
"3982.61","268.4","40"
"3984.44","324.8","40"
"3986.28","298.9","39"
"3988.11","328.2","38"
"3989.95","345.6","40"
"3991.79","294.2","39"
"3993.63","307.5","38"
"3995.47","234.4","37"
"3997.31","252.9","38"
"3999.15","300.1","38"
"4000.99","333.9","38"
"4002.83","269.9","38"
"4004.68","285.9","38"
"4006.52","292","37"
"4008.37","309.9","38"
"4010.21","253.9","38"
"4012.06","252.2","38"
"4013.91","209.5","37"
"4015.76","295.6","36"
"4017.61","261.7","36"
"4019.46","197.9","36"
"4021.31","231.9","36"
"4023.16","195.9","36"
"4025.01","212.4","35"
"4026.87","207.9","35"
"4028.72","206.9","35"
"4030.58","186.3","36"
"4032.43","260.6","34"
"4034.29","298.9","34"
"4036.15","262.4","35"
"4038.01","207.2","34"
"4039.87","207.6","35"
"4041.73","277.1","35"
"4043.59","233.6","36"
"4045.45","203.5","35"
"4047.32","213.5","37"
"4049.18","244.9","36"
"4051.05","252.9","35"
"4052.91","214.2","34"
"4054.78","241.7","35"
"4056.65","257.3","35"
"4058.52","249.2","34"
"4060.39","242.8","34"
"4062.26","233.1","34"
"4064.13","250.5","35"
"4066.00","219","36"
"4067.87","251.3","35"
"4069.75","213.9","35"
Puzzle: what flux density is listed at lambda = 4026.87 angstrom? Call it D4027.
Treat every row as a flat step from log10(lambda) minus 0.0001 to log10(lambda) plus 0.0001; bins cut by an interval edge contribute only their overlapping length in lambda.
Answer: 207.9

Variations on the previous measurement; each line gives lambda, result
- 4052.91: 214.2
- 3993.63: 307.5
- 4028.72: 206.9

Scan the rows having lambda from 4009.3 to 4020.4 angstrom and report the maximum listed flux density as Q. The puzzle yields 295.6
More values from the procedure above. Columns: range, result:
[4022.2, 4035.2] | 298.9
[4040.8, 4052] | 277.1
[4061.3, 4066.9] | 250.5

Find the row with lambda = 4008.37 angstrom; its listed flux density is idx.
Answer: 309.9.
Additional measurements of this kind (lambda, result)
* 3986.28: 298.9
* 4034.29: 298.9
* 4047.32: 213.5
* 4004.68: 285.9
